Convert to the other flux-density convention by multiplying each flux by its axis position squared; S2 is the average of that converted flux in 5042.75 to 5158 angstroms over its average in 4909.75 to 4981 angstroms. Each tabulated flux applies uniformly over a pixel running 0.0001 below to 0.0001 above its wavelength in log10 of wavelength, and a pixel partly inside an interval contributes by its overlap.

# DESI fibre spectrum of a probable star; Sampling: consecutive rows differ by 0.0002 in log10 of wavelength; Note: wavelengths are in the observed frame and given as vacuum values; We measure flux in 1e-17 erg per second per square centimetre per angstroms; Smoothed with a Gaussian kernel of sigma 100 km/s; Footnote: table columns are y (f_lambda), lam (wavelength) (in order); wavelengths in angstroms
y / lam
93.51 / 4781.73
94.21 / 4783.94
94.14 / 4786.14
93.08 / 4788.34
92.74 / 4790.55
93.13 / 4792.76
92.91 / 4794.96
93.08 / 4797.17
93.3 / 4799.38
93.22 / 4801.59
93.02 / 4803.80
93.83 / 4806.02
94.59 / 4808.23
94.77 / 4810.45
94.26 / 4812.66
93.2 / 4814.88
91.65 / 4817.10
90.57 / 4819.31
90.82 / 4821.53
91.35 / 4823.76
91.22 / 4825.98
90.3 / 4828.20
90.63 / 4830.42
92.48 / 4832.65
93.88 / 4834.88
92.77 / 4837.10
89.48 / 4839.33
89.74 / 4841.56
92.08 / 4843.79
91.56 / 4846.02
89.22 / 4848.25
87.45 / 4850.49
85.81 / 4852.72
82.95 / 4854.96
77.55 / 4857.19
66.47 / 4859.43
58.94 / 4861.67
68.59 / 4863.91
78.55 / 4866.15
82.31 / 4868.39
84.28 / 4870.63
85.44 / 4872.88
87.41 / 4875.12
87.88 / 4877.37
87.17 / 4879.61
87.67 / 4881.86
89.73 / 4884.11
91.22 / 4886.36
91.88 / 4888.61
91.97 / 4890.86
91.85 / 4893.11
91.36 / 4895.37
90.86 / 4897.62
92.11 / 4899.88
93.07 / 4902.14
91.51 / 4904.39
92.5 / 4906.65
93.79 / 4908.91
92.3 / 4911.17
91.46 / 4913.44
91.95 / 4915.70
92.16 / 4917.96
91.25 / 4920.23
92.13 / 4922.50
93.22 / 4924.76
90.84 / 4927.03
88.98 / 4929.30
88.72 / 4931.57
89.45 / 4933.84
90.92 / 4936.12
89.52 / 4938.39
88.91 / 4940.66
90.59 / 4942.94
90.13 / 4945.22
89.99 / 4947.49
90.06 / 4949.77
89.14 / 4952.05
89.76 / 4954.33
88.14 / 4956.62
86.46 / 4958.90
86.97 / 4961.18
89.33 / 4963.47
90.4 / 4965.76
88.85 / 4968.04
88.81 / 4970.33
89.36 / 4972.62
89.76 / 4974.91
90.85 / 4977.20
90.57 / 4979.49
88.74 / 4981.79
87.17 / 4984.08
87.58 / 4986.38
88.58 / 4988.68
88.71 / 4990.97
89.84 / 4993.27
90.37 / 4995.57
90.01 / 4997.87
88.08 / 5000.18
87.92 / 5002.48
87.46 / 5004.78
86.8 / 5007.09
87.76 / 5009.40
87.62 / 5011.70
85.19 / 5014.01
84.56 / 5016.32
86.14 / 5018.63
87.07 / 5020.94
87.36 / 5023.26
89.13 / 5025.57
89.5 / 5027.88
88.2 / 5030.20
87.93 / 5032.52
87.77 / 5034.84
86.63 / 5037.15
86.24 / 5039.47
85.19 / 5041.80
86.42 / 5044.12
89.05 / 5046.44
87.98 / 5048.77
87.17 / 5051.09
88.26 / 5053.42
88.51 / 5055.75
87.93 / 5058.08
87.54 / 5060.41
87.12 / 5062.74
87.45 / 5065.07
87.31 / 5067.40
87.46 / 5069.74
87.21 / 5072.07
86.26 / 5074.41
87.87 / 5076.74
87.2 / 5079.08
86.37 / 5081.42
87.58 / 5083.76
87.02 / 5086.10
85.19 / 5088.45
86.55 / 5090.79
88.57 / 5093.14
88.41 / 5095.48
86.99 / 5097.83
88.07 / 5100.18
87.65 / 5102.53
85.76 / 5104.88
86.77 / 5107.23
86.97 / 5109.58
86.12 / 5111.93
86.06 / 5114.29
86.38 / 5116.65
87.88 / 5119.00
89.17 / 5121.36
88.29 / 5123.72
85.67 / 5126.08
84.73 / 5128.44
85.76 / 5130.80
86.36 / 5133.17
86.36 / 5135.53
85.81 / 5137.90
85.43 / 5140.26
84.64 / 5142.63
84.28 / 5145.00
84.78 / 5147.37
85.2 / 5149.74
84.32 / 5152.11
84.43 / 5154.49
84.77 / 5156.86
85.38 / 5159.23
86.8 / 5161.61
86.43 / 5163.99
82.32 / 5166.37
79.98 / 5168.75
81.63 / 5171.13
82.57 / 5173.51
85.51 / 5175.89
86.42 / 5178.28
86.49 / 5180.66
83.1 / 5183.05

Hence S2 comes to 1.02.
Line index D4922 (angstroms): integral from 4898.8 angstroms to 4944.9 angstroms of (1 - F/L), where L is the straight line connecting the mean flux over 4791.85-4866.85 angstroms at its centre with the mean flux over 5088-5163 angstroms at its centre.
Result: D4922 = -1.9 angstroms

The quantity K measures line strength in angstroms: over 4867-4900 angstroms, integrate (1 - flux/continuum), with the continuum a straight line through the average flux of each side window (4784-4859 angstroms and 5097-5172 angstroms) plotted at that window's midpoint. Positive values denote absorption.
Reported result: 0.5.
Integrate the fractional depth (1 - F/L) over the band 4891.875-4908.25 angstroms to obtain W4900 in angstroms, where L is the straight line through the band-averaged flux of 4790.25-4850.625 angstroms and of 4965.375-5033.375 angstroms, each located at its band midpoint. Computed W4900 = -0.3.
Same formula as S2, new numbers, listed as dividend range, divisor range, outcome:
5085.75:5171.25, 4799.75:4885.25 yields 1.10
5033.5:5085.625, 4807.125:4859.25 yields 1.06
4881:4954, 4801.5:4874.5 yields 1.08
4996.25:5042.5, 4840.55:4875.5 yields 1.14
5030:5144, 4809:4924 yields 1.07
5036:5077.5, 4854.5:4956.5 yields 1.06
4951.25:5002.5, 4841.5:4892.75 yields 1.10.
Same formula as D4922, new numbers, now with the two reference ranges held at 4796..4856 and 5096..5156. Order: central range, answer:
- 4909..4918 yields -0.23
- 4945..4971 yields 0.03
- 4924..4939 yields -0.11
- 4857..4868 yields 2.49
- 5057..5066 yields -0.02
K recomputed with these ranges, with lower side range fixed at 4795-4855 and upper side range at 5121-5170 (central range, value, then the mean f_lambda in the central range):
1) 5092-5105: -0.2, 87.7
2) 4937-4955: -0.1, 89.8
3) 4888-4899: -0.2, 91.6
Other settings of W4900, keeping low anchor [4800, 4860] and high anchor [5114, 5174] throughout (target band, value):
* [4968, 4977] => -0.16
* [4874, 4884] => 0.17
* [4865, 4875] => 0.71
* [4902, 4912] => -0.42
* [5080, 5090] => -0.05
